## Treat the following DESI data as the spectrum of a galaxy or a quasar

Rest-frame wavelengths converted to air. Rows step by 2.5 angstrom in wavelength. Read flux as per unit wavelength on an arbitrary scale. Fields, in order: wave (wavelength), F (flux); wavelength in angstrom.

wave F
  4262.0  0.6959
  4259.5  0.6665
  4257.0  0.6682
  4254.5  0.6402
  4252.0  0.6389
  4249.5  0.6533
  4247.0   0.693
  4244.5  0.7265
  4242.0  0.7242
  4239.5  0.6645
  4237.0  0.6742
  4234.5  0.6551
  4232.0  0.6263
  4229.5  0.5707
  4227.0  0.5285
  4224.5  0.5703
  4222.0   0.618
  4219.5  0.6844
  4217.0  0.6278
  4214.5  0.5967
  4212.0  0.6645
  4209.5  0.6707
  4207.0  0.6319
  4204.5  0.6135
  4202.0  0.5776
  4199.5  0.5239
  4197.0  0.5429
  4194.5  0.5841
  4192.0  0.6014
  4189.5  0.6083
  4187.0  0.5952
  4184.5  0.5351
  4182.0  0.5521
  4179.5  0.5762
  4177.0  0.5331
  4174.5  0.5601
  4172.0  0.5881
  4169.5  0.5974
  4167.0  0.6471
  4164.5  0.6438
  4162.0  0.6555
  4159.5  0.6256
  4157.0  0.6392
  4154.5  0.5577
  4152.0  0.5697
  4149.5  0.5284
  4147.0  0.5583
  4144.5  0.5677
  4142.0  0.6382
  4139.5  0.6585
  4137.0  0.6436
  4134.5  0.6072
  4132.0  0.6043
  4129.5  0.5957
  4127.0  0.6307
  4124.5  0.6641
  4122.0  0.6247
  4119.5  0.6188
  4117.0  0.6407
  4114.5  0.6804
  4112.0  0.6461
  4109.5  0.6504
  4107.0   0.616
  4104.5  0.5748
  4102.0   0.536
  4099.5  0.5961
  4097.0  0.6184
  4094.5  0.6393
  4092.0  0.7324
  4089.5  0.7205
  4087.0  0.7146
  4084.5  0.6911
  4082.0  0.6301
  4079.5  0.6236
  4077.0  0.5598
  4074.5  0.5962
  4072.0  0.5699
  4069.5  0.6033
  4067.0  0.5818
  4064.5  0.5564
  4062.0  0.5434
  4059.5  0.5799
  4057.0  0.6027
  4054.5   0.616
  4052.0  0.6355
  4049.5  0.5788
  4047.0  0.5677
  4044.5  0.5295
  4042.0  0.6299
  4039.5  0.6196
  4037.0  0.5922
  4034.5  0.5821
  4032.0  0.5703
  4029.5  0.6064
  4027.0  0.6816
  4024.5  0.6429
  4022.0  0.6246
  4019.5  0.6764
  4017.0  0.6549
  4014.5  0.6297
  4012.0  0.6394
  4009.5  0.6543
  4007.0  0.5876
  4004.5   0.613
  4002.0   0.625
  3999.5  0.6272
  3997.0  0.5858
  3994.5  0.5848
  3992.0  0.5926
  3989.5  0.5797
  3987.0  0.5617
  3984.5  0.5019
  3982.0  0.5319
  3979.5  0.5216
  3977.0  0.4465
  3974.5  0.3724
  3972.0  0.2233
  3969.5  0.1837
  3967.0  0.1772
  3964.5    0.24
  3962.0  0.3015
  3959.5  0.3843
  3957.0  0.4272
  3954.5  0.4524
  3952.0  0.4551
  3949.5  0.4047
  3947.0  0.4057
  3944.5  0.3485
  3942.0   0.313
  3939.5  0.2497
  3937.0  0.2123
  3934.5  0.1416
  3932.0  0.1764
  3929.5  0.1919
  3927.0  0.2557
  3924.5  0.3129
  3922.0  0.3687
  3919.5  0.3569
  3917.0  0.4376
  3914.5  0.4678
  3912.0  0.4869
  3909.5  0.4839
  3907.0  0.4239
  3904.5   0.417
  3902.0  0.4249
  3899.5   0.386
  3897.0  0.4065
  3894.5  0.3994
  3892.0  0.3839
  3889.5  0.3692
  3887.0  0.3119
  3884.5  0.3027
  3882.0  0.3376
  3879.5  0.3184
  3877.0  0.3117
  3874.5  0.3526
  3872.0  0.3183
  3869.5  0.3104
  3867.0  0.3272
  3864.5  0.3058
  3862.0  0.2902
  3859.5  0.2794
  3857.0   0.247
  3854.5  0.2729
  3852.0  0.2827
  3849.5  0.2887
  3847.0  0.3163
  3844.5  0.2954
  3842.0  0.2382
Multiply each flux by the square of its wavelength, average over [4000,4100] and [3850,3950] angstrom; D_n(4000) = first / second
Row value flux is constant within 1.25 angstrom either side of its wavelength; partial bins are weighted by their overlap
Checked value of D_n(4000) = 2.00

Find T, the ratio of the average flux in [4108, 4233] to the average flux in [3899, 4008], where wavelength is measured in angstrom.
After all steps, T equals 1.49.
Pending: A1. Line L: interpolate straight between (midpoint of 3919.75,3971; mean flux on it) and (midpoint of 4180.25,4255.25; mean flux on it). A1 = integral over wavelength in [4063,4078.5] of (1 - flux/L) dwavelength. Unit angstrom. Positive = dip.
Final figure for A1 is -4.53 angstrom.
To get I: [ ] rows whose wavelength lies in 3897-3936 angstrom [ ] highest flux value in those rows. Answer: 0.4869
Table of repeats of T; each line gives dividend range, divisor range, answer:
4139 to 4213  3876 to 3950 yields 1.71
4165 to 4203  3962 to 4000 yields 1.31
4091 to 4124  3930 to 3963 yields 1.93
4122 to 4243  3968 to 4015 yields 1.15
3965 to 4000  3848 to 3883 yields 1.50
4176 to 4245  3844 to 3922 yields 1.73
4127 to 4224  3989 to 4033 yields 0.97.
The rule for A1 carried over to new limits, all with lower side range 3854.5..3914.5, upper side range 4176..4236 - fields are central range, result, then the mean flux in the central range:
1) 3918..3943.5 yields 8.5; 0.261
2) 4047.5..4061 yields -3.3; 0.6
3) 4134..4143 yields -1.5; 0.639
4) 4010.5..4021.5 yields -4.7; 0.648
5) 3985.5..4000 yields -4.9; 0.585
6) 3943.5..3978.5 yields 5.7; 0.346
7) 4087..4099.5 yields -3.9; 0.673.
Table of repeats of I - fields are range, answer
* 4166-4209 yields 0.6471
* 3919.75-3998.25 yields 0.5926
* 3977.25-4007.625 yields 0.6272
